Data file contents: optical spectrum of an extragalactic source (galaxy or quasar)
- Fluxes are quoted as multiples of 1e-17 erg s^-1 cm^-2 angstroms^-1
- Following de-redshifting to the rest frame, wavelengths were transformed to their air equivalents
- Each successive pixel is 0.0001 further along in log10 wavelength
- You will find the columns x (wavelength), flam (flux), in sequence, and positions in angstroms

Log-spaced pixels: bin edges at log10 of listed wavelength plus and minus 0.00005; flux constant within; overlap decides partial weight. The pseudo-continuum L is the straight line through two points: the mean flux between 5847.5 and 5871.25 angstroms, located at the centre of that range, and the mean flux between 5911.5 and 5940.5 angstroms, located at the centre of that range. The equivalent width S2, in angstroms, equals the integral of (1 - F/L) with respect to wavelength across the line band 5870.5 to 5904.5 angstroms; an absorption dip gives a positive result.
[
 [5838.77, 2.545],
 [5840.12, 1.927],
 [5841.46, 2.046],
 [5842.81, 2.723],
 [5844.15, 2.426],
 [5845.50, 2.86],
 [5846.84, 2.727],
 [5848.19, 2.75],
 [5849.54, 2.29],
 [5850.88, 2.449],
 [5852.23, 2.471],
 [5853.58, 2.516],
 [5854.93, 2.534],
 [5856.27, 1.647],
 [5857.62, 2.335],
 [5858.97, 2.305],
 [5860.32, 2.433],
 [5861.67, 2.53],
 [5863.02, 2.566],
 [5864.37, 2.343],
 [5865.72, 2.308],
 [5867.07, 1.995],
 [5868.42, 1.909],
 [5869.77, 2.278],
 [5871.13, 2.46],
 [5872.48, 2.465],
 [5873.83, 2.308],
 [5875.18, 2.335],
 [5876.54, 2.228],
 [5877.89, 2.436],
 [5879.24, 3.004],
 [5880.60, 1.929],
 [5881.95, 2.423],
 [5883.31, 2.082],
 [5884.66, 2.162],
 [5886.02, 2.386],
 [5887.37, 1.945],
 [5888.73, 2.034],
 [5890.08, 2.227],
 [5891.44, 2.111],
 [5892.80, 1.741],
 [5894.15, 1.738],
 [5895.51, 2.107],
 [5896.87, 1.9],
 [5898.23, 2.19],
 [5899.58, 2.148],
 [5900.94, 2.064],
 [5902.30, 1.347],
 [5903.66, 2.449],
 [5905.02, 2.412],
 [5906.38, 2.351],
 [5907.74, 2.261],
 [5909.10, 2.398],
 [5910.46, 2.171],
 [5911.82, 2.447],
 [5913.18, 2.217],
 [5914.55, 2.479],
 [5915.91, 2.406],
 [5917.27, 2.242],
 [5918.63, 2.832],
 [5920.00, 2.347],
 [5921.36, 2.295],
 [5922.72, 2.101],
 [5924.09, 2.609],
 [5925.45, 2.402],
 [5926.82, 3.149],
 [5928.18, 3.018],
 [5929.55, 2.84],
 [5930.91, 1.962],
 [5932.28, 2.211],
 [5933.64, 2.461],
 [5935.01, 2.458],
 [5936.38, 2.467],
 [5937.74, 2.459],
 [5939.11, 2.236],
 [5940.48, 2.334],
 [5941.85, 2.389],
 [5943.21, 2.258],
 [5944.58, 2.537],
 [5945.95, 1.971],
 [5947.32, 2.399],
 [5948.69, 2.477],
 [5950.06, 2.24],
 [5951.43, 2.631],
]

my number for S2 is 3.1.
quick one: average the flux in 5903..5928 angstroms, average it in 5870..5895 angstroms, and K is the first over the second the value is 1.09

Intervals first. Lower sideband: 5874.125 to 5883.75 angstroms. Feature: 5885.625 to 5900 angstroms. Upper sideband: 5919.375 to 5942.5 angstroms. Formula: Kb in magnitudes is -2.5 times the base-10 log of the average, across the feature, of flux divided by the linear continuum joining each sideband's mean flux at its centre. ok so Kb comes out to 0.17 mag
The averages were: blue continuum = 2.35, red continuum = 2.46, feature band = 2.04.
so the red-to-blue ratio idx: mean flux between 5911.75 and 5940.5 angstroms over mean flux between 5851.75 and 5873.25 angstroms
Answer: 1.06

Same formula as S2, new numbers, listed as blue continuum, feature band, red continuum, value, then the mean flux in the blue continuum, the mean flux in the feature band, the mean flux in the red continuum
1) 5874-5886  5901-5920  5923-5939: 1.12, 2.33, 2.3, 2.53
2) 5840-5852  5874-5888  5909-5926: 0.82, 2.49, 2.29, 2.38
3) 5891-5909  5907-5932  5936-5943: -2.59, 2.07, 2.45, 2.37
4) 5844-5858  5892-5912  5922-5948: 2.76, 2.46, 2.11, 2.43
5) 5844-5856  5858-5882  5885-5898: -0.61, 2.53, 2.35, 2.03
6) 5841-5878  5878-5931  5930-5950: 1.55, 2.38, 2.29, 2.33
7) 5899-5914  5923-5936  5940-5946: -1.51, 2.21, 2.55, 2.33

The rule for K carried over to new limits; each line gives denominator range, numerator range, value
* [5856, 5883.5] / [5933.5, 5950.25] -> 1.02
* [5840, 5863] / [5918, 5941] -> 1.02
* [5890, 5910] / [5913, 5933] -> 1.18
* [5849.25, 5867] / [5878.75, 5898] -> 0.90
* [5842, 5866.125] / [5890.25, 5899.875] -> 0.81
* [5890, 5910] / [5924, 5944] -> 1.19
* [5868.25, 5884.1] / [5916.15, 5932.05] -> 1.08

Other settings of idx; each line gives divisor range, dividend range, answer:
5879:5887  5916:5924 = 1.05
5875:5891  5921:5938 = 1.11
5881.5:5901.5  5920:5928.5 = 1.23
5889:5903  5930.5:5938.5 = 1.20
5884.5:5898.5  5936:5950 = 1.15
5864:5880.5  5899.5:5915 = 0.96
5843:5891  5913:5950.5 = 1.03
